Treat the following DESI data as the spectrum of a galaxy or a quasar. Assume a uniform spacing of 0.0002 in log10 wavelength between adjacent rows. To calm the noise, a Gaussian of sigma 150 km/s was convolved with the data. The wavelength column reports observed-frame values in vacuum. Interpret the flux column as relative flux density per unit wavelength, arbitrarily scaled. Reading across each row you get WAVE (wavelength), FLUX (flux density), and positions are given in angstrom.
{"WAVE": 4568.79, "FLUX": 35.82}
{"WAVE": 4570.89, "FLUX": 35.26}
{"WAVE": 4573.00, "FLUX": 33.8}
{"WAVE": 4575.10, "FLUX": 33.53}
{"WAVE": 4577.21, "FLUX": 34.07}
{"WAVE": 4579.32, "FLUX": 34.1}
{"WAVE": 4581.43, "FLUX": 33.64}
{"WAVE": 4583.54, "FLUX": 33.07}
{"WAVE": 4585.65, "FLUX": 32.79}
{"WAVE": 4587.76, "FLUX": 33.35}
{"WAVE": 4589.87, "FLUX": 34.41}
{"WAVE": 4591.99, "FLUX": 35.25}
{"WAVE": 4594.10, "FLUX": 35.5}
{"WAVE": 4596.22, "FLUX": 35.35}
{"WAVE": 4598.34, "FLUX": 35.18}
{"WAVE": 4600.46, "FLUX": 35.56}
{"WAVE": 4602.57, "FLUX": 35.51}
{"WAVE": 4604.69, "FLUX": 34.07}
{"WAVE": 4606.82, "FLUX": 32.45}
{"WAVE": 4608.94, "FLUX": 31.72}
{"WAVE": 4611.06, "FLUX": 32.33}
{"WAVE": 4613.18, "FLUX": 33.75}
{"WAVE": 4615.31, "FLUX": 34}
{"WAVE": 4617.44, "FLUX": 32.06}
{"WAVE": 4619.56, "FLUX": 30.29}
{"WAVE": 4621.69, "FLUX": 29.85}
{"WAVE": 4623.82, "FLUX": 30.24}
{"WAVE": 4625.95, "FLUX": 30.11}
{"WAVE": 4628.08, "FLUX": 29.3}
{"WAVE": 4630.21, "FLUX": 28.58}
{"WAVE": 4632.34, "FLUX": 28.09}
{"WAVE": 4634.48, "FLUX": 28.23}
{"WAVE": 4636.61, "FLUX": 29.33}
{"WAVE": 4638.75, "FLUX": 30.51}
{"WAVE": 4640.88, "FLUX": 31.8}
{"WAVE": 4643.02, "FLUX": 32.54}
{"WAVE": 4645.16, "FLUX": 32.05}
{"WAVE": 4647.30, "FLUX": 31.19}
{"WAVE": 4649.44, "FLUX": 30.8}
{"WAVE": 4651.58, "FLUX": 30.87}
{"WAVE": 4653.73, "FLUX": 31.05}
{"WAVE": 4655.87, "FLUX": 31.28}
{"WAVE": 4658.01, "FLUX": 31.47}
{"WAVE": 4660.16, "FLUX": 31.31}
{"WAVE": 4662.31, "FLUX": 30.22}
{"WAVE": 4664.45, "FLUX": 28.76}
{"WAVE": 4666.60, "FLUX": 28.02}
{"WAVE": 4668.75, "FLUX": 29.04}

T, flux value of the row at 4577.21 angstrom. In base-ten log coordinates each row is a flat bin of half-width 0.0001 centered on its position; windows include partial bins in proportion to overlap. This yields 34.07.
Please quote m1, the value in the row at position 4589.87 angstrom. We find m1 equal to 34.41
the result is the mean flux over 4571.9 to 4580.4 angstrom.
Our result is 33.9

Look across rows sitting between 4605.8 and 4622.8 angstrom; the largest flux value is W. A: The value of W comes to 34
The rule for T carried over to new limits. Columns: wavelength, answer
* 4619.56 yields 30.29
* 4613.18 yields 33.75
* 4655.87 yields 31.28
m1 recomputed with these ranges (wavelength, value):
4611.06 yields 32.33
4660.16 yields 31.31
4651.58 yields 30.87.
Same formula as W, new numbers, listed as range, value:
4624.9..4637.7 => 30.11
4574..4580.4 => 34.1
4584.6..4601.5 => 35.56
